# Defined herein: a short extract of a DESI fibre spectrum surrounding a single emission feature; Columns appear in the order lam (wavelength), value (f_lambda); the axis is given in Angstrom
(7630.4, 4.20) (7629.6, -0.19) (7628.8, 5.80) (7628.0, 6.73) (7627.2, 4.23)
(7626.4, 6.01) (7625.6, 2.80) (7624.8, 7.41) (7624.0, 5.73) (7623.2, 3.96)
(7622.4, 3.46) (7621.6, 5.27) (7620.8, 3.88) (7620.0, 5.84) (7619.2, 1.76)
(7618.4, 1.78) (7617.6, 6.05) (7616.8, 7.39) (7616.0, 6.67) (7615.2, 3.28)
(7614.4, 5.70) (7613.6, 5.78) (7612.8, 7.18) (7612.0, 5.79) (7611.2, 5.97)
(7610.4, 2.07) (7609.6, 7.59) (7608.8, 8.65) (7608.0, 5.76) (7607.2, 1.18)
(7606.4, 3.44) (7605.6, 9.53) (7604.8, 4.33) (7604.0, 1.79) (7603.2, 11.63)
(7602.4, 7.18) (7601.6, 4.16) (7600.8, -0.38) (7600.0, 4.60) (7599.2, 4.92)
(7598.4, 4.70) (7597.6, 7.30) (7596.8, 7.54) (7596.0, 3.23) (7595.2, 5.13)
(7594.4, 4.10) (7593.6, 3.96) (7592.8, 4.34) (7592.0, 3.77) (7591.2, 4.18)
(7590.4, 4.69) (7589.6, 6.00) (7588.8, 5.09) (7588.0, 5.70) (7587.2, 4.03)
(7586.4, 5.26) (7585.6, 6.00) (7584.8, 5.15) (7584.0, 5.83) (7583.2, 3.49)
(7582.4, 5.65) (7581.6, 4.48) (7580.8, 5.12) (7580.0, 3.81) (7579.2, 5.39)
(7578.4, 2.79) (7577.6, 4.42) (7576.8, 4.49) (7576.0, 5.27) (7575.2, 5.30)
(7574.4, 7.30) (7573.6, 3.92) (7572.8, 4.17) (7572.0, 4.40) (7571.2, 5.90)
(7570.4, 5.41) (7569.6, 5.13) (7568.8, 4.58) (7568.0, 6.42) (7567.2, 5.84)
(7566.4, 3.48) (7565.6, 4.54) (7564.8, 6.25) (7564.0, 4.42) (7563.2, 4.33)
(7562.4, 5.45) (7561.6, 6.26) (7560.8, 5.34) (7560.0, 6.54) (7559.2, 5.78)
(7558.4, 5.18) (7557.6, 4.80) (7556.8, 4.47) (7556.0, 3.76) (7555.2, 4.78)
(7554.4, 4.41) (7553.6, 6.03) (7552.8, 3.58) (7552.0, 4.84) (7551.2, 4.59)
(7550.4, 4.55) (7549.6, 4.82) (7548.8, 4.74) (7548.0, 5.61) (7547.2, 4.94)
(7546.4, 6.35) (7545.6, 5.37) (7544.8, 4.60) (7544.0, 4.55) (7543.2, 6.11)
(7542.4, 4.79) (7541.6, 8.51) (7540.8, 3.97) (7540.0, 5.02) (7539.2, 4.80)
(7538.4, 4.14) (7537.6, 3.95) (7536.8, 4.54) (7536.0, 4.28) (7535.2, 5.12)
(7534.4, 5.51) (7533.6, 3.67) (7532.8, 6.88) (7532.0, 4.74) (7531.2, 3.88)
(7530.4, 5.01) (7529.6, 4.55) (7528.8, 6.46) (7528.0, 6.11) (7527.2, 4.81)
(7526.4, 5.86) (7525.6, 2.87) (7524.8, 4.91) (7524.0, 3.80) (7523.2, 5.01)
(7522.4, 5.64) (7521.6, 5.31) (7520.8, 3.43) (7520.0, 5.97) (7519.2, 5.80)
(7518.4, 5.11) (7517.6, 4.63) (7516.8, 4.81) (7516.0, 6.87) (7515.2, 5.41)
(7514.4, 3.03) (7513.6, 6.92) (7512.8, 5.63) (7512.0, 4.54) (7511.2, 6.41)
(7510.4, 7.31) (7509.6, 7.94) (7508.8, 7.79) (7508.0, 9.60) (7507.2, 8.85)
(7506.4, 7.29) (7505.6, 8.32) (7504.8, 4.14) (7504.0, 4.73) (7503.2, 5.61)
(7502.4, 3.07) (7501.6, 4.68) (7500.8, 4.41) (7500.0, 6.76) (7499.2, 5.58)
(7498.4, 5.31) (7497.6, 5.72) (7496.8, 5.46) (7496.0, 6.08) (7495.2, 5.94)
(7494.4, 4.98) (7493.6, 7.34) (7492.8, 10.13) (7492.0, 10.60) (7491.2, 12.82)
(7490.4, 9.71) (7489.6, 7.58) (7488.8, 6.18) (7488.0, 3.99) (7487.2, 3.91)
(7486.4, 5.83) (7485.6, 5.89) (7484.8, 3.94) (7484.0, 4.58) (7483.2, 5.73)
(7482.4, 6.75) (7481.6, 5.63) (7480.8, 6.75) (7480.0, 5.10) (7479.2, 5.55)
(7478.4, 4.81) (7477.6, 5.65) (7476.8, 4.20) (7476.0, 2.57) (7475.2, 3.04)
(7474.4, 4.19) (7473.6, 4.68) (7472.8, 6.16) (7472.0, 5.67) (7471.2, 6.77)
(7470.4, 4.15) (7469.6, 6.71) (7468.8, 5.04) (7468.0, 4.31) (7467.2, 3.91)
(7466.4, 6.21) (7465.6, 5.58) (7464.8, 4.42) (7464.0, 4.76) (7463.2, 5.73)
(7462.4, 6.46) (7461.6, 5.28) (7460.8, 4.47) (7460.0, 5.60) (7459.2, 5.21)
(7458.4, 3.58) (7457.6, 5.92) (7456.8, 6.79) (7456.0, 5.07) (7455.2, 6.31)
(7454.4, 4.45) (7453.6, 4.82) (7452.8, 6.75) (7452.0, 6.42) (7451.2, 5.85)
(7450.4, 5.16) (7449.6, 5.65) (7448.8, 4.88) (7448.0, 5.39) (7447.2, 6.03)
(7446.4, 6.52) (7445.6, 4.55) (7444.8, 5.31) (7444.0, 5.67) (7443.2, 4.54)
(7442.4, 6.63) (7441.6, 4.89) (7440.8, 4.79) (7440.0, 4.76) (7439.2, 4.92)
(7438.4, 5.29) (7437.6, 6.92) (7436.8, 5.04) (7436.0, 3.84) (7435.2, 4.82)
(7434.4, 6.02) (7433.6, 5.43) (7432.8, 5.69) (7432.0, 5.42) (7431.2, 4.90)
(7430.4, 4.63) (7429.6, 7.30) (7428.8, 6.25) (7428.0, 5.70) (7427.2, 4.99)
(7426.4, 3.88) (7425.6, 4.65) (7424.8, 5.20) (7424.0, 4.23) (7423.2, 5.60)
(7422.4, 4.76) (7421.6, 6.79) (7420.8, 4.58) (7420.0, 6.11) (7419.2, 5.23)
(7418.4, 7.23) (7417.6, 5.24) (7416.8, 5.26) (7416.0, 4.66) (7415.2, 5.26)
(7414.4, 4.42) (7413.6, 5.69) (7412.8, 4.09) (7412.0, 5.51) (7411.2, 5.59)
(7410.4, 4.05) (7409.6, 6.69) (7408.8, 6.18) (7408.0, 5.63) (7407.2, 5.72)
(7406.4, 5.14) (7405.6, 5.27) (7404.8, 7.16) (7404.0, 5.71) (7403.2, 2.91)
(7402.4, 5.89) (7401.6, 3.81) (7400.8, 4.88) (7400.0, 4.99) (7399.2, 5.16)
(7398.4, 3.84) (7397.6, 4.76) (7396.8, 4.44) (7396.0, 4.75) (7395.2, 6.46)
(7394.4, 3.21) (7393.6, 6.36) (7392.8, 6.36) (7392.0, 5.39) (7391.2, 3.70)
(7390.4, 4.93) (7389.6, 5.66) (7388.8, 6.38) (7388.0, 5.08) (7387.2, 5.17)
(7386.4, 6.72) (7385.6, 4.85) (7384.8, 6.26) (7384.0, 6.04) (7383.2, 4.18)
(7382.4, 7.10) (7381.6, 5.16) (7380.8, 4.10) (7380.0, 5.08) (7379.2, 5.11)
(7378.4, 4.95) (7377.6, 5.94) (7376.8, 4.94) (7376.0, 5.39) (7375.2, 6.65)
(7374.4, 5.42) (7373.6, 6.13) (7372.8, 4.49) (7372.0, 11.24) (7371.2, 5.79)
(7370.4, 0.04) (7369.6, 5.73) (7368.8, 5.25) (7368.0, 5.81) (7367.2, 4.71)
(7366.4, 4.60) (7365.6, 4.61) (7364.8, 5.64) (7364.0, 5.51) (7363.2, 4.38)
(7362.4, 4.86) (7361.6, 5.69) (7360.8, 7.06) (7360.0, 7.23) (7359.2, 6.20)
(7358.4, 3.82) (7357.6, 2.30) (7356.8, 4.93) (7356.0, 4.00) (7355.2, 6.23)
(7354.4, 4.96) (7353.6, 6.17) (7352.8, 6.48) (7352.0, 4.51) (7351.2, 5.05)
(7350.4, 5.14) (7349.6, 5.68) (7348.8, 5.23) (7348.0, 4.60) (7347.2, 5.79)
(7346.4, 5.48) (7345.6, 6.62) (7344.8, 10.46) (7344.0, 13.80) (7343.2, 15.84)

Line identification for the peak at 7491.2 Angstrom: [S II] 6716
